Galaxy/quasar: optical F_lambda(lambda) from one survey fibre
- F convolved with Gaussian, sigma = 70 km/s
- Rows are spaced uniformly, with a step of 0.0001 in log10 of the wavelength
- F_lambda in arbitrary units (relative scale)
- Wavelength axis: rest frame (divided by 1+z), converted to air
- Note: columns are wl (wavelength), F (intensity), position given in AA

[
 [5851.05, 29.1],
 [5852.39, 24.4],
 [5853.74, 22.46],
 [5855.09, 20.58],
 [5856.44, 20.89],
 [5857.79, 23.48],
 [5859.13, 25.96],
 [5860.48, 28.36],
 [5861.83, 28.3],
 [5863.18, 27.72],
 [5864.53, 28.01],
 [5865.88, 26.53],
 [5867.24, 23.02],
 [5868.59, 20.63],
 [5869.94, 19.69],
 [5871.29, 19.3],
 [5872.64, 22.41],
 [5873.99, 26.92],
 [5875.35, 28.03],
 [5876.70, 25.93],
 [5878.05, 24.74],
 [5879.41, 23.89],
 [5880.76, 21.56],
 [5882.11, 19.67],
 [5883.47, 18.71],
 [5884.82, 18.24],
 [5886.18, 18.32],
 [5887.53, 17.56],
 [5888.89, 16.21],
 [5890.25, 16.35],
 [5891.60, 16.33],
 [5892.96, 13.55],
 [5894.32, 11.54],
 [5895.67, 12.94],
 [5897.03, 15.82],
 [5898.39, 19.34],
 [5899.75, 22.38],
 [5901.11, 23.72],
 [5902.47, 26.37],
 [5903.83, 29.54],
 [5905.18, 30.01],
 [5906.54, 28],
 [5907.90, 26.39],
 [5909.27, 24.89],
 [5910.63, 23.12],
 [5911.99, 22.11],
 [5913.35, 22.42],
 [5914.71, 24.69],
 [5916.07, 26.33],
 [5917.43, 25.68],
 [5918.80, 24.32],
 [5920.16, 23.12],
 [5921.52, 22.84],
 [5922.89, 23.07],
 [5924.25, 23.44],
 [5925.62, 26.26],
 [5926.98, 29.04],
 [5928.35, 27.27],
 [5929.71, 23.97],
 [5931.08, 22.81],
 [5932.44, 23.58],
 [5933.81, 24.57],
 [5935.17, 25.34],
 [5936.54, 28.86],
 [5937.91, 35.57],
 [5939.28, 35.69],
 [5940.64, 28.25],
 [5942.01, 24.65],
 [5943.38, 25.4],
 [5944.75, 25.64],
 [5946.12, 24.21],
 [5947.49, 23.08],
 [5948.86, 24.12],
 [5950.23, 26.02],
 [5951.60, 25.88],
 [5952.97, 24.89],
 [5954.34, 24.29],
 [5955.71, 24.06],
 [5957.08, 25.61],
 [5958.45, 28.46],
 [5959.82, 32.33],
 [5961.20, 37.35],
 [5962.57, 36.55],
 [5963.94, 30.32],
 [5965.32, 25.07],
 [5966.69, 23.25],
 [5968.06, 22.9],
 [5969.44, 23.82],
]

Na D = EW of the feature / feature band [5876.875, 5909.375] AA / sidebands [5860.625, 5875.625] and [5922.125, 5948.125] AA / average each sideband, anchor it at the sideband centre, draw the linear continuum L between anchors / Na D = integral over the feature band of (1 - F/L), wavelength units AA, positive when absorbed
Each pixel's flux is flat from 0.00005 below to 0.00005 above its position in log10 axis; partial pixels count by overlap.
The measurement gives 5.9 AA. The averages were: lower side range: 24.6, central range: 20.7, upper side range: 26.3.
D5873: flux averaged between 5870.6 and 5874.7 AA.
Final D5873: 22.9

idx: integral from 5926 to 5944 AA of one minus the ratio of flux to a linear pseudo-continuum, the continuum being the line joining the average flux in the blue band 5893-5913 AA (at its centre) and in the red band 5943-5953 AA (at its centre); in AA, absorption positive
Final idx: -2.4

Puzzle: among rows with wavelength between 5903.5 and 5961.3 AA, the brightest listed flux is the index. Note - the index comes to 37.35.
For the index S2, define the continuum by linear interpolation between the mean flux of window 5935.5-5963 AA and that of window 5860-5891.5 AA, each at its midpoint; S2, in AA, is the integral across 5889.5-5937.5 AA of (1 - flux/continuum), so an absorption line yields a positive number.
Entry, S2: 4.1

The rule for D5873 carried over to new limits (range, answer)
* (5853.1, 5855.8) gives 21.5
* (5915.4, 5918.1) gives 26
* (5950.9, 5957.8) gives 25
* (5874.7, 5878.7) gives 26.3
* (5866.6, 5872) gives 20.7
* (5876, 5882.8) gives 23.2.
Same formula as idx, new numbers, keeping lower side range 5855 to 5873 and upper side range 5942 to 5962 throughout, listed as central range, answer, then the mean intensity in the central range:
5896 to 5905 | 0.80 AA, 22.9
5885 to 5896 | 4.10 AA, 15.6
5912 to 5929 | 0.58 AA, 24.8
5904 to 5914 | -0.08 AA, 25.5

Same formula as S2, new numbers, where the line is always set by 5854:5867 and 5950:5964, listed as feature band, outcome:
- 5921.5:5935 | 1.4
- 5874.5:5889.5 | 2.8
